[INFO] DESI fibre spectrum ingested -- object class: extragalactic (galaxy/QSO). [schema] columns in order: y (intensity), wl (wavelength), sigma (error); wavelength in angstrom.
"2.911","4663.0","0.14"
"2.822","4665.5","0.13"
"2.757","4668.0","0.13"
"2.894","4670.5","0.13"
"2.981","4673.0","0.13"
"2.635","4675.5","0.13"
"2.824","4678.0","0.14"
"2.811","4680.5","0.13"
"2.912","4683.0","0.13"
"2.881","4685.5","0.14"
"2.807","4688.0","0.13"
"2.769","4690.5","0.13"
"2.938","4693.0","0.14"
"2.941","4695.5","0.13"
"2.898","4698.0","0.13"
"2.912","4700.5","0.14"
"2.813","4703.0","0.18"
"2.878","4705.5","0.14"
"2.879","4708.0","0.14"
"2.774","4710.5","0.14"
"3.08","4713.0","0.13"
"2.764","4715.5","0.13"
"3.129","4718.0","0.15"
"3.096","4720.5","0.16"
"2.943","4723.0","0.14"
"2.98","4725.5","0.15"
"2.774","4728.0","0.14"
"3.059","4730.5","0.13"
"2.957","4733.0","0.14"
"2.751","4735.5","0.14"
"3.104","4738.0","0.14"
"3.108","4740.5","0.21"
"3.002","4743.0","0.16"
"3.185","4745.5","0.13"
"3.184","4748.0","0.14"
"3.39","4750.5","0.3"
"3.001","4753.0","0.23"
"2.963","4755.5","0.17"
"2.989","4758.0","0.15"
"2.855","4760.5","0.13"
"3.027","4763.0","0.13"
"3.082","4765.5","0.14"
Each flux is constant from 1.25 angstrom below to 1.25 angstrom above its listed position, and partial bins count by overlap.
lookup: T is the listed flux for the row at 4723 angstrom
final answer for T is 2.943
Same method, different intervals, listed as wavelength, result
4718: 3.129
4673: 2.981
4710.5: 2.774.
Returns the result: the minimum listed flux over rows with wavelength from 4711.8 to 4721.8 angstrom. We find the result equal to 2.764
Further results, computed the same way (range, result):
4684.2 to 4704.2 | 2.769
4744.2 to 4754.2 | 3.001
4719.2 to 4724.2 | 2.943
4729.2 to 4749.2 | 2.751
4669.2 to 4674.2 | 2.894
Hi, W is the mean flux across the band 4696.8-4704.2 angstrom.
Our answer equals 2.87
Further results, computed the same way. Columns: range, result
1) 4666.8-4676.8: 2.82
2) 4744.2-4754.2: 3.19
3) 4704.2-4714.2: 2.9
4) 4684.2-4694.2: 2.85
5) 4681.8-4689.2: 2.87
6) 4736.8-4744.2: 3.07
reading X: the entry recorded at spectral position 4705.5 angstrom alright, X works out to 2.878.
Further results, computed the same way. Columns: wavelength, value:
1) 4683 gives 2.912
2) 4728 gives 2.774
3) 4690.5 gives 2.769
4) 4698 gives 2.898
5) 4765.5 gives 3.082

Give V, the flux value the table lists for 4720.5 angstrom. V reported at 3.096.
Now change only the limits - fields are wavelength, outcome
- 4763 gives 3.027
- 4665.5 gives 2.822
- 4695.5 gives 2.941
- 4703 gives 2.813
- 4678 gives 2.824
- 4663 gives 2.911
